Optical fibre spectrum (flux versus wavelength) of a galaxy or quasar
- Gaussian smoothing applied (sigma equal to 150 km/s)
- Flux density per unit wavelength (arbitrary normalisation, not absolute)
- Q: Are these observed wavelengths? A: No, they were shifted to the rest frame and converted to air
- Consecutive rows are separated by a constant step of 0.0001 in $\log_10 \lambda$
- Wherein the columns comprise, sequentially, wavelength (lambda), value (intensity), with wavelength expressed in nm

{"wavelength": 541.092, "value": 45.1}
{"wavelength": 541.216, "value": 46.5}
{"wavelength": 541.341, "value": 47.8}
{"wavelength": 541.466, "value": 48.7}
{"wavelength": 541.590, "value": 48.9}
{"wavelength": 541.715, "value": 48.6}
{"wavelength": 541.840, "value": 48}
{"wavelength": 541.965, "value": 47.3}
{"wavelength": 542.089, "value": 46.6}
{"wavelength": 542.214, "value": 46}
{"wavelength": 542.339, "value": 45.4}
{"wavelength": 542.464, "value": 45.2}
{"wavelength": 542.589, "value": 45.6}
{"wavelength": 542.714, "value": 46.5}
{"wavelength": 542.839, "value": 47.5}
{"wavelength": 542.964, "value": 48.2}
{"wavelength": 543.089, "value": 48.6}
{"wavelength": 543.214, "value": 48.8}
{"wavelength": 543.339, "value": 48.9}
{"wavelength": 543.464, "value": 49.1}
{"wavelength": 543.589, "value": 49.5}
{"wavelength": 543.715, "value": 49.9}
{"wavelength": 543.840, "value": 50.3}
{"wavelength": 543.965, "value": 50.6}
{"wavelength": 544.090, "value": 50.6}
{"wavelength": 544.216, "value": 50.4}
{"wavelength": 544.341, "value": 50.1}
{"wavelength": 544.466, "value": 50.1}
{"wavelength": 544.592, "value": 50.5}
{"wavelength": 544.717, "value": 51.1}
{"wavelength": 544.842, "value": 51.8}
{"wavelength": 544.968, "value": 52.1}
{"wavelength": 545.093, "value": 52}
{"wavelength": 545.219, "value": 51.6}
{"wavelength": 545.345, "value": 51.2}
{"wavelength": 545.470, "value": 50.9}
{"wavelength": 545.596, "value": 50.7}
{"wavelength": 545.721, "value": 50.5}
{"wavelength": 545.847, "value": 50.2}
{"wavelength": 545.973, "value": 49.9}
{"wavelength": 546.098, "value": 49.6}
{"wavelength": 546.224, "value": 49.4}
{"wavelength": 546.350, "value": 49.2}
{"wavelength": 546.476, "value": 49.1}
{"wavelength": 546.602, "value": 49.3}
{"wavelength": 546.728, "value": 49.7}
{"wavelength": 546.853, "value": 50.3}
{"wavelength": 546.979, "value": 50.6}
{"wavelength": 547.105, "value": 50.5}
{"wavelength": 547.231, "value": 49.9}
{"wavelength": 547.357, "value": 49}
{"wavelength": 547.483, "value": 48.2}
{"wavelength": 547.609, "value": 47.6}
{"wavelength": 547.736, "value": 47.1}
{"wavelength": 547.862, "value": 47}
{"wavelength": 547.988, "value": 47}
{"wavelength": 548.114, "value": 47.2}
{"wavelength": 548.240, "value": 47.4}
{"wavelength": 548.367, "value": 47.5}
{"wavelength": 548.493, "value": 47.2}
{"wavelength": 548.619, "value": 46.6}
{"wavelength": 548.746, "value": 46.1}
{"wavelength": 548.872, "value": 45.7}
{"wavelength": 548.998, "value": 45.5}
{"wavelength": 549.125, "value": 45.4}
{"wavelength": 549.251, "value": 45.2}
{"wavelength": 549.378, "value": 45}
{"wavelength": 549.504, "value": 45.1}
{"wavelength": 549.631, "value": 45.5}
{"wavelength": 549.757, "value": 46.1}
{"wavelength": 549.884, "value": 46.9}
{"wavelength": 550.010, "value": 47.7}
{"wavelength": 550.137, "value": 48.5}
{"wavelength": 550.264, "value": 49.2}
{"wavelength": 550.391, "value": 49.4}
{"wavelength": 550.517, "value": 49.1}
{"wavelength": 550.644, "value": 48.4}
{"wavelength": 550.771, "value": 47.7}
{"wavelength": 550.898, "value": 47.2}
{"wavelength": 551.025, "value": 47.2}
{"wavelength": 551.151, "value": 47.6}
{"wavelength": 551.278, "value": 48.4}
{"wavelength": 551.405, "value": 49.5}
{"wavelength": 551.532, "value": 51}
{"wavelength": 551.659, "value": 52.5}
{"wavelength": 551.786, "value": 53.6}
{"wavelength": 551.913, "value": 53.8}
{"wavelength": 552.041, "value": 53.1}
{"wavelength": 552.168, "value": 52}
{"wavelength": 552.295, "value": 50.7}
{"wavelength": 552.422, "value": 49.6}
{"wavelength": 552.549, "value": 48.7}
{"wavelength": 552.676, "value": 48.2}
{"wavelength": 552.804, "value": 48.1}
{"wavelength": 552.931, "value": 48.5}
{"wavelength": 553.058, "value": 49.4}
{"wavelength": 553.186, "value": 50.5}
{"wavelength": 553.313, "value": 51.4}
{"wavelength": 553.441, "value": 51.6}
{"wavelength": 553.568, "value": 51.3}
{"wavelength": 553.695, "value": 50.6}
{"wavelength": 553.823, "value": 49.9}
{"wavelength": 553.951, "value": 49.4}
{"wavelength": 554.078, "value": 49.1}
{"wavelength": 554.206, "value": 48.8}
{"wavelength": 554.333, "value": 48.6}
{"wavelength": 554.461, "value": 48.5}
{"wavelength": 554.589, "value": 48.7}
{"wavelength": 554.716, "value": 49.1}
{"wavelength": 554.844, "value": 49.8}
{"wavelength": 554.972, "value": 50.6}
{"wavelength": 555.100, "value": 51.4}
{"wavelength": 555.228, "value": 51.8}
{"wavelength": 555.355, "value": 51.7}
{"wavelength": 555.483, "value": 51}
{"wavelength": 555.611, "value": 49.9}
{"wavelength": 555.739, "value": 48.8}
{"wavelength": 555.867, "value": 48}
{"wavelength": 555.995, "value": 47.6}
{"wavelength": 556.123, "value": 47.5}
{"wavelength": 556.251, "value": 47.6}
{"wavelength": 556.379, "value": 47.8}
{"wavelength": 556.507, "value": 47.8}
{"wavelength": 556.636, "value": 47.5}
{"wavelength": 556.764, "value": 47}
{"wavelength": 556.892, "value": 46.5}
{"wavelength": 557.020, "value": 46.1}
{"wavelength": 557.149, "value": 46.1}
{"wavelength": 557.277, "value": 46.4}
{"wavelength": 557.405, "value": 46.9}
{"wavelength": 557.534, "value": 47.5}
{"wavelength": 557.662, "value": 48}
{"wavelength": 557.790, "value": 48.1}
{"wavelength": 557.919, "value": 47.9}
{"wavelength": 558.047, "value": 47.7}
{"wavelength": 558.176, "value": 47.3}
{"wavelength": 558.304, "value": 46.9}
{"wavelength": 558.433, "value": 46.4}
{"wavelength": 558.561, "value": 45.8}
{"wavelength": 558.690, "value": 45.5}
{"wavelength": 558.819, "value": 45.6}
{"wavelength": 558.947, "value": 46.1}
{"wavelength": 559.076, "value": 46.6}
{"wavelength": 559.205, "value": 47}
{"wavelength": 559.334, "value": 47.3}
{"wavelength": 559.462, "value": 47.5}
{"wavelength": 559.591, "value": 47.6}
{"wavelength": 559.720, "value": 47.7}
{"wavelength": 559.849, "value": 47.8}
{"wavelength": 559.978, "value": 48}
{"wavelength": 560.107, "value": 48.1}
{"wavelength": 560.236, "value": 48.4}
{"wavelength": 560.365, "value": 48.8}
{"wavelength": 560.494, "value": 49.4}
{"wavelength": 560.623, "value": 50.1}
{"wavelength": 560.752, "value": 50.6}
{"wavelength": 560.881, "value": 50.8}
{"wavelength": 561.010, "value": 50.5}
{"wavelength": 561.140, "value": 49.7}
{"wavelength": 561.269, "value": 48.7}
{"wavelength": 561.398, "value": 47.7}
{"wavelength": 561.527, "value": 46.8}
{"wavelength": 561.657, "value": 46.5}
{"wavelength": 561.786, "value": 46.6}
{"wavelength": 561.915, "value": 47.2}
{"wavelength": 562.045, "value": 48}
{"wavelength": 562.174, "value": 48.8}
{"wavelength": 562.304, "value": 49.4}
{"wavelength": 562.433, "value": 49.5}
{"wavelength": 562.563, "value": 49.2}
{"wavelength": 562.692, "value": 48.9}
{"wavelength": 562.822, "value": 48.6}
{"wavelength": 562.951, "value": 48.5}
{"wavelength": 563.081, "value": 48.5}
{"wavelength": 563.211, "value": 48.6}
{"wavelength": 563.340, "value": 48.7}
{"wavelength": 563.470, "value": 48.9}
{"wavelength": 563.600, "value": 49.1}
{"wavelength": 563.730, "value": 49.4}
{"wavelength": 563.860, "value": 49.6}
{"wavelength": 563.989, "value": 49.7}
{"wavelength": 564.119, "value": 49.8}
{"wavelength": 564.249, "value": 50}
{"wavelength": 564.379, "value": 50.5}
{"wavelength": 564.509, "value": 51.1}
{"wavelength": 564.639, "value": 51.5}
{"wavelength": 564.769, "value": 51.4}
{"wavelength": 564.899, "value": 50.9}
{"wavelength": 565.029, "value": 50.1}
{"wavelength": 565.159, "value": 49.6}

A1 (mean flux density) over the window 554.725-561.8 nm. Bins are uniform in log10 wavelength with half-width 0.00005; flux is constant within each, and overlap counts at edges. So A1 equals 48.1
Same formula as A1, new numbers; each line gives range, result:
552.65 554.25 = 49.8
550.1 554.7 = 49.7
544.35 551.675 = 48.6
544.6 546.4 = 50.7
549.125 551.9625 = 48.3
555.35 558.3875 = 47.7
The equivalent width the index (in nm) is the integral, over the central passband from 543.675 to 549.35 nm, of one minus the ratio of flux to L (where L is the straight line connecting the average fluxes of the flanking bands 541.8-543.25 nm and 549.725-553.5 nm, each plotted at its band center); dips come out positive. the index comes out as -0.13 nm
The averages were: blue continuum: 46.9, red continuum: 49.5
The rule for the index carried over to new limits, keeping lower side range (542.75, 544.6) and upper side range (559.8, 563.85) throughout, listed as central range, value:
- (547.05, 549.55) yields 0.115 nm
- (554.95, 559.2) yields 0.100 nm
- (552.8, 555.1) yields -0.033 nm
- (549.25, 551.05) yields 0.070 nm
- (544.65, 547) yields -0.053 nm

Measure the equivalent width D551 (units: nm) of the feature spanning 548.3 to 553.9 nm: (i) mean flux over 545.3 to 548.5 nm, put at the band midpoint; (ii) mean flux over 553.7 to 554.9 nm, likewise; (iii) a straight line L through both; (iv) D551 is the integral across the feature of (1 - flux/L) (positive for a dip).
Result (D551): 0.05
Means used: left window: 49.1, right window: 49.2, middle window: 48.7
